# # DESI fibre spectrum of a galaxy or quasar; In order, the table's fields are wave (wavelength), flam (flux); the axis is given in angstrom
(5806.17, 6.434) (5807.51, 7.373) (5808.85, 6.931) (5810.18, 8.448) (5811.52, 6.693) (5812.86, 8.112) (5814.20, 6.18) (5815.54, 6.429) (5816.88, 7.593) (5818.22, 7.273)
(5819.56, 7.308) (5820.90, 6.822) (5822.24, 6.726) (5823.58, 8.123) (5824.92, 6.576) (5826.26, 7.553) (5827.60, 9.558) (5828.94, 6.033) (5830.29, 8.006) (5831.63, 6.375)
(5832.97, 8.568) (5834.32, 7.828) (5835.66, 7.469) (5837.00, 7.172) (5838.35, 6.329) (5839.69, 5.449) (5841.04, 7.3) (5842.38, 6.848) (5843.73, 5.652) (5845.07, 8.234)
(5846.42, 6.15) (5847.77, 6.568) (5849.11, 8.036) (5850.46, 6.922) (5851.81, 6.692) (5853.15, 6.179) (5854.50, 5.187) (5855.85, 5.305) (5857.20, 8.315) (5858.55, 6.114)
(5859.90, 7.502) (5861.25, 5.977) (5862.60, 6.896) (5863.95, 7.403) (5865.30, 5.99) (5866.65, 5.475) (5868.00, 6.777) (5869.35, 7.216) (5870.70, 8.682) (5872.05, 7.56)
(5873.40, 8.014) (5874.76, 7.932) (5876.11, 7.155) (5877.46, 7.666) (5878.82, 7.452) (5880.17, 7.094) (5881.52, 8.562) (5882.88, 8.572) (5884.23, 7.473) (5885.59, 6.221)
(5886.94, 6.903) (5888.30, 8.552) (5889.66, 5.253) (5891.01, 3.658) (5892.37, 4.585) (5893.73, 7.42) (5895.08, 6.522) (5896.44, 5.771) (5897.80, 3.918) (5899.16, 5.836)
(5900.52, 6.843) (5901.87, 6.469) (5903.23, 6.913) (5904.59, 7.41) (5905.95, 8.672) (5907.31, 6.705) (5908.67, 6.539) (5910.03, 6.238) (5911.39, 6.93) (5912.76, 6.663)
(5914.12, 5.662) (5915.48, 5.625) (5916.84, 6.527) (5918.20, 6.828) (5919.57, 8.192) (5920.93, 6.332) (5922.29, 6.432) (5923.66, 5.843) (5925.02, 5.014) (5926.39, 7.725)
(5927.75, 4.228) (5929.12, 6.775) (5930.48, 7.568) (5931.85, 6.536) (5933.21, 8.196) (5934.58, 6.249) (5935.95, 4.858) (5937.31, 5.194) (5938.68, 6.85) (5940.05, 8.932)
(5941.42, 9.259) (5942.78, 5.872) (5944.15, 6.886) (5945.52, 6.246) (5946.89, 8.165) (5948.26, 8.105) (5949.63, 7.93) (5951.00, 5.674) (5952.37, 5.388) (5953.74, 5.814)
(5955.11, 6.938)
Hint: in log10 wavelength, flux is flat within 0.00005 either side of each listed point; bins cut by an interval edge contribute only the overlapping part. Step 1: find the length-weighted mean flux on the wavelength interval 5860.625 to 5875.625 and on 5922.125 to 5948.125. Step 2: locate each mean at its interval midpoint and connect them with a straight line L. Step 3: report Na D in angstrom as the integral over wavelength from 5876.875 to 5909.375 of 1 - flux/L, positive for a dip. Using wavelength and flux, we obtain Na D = 1.1 angstrom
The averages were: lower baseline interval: 7.09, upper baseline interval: 6.71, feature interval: 6.71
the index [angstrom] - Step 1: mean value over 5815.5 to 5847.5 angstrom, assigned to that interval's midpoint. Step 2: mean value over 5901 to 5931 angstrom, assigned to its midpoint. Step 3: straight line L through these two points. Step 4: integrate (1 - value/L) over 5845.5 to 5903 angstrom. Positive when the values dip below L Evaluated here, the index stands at 1.10 angstrom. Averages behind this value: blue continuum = 7.15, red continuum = 6.6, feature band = 6.74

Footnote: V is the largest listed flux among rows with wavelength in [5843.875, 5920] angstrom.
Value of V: 8.682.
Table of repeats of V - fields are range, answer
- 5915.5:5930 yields 8.192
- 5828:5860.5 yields 8.568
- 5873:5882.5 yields 8.562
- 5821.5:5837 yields 9.558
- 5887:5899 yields 8.552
